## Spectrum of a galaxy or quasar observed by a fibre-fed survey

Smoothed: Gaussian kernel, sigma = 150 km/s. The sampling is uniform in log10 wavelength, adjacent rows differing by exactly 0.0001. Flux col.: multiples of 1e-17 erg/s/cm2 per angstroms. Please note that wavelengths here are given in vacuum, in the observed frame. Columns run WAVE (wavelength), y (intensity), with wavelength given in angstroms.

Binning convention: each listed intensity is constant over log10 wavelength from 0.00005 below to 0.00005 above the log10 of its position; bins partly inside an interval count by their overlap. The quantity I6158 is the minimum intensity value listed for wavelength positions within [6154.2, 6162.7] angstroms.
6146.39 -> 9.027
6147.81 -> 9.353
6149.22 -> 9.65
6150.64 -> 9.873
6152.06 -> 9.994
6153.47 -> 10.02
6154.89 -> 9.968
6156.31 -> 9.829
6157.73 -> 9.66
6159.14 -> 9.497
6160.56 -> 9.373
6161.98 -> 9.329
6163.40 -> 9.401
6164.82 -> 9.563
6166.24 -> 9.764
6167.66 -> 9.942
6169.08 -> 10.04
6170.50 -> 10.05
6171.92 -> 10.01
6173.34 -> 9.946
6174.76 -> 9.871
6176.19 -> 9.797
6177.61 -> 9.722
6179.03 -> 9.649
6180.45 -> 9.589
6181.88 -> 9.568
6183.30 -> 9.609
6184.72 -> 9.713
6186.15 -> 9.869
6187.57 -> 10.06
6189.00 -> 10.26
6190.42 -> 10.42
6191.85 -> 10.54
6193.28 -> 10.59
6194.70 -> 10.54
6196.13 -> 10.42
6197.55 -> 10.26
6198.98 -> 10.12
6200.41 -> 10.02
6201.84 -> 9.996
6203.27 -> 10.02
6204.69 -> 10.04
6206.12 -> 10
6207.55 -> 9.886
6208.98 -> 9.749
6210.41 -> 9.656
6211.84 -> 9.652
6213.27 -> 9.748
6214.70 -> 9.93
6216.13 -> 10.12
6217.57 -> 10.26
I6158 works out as 9.329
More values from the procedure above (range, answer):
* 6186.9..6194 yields 10.06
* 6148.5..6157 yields 9.65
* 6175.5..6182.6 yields 9.568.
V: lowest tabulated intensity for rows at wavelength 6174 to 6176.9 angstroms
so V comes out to 9.797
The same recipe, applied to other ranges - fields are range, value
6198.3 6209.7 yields 9.749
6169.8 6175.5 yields 9.871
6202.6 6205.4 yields 10.02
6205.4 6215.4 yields 9.652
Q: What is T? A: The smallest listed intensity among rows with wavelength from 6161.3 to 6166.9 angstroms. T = 9.329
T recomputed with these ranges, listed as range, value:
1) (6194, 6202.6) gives 9.996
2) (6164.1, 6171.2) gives 9.563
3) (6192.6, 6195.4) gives 10.54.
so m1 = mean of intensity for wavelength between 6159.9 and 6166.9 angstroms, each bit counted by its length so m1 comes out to 9.48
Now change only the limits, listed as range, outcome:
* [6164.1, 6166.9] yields 9.66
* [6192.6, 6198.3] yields 10.5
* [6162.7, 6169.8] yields 9.74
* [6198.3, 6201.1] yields 10.1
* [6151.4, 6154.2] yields 10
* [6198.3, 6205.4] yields 10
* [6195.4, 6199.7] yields 10.3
